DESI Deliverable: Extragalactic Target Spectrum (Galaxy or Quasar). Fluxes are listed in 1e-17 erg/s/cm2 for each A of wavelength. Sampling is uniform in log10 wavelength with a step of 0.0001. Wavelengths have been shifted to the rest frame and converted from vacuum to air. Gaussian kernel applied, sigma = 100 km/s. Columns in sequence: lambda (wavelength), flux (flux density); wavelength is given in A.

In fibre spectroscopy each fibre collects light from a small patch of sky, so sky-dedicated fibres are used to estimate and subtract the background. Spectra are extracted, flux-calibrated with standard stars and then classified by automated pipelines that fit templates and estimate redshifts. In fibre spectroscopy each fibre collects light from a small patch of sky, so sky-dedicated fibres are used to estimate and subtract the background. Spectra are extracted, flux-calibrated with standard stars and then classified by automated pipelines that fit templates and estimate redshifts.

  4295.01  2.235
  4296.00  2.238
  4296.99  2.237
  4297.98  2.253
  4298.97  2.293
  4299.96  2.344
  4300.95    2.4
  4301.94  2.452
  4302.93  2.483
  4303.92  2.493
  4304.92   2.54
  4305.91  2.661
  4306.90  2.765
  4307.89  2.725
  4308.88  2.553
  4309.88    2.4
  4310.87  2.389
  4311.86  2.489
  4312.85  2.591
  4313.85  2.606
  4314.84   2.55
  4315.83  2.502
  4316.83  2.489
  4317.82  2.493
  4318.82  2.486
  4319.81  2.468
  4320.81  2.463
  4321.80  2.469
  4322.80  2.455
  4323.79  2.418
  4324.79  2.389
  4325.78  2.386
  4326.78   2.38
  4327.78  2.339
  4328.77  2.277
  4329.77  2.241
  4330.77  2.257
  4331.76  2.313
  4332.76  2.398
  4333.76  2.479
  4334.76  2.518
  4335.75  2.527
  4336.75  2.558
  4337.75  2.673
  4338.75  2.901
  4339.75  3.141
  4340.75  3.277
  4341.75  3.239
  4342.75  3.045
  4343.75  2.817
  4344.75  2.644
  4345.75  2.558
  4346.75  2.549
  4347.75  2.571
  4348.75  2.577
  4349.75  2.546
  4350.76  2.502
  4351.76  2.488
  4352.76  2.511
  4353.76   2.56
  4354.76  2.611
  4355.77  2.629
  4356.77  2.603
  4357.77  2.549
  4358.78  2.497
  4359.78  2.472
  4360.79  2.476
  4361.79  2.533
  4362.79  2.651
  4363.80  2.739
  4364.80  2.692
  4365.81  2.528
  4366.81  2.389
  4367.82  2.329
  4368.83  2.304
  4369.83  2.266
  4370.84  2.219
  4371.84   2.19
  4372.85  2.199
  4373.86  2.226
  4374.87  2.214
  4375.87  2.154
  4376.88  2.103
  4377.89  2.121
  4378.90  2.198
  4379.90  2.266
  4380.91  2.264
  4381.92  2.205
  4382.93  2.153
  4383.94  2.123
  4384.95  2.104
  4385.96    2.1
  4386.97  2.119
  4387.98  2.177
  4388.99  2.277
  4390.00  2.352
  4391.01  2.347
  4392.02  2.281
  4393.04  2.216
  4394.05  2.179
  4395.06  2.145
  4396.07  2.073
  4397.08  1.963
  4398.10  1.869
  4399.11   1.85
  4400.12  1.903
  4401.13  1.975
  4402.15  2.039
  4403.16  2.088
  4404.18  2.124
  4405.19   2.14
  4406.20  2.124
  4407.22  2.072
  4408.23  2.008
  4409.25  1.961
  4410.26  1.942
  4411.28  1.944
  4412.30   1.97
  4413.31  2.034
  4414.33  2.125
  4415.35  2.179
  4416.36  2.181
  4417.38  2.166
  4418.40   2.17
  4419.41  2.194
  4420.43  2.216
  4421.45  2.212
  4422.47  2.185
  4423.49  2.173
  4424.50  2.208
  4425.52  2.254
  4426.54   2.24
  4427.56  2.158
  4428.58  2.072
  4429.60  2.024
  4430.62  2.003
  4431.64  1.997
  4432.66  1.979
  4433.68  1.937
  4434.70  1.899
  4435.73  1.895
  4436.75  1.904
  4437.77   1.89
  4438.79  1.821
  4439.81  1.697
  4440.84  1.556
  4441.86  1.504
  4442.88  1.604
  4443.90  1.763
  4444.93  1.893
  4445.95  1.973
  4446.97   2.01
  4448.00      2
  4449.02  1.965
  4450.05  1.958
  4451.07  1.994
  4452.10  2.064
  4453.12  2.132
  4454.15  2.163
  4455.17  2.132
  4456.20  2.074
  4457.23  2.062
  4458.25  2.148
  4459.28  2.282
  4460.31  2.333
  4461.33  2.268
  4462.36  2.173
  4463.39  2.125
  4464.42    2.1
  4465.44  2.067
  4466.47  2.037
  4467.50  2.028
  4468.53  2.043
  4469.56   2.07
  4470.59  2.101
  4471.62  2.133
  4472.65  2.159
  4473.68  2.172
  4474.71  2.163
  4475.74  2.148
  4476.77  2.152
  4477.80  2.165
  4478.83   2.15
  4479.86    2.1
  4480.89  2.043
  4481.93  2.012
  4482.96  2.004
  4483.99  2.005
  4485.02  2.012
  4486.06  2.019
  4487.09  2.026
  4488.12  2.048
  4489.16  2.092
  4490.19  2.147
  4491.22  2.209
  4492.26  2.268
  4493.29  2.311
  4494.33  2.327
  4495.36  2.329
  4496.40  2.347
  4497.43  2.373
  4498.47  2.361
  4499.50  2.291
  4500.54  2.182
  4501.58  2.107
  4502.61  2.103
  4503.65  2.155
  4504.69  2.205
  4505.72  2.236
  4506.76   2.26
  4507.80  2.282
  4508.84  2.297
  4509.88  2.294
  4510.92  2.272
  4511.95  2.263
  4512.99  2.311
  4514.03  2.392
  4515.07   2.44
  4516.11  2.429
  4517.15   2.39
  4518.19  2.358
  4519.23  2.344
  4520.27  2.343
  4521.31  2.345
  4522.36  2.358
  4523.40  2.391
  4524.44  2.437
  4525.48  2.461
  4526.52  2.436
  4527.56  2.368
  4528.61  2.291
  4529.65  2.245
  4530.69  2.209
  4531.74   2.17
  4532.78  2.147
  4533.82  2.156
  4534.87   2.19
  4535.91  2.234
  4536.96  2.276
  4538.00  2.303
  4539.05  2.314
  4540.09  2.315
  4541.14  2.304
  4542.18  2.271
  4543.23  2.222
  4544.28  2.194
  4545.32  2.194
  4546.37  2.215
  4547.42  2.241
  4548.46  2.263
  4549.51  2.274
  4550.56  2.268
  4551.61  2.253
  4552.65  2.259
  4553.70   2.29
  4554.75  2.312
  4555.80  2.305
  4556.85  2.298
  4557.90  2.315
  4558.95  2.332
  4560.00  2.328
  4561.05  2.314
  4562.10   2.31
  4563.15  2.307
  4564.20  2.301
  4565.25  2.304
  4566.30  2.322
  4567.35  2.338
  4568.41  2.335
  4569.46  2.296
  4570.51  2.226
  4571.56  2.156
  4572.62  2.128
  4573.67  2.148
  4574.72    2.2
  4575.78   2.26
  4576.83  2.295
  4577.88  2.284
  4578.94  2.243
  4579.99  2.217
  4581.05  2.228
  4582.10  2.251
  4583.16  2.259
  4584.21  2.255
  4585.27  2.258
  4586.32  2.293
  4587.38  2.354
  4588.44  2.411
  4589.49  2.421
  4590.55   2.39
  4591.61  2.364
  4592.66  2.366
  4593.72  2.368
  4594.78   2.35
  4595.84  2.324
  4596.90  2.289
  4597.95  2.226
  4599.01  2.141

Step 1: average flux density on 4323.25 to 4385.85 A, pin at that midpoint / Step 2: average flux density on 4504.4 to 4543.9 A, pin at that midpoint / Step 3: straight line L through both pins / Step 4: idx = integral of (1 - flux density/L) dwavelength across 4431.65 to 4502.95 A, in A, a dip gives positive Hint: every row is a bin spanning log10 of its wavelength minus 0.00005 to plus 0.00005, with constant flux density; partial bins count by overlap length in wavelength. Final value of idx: 8.8 A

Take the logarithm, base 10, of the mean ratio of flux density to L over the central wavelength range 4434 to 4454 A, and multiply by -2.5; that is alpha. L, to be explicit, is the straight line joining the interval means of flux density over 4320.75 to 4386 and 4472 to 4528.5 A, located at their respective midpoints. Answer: 0.23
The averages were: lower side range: 2.47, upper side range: 2.24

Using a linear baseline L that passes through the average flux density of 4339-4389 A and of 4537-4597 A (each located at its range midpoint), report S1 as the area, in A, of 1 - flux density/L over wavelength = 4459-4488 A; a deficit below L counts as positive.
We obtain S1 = 3.1 A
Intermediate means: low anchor 2.46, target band 2.11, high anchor 2.28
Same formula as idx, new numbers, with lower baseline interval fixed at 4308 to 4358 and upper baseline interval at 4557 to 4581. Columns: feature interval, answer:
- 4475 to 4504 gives 2.5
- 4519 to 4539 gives 0.2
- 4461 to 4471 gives 1.2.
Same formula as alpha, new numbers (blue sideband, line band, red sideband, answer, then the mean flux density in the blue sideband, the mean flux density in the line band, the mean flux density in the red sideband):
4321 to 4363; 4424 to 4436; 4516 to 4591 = 0.19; 2.57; 2.06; 2.29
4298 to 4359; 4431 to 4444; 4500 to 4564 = 0.31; 2.55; 1.81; 2.28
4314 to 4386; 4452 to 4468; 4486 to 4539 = 0.10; 2.47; 2.14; 2.27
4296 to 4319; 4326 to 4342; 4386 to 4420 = -0.09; 2.48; 2.58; 2.1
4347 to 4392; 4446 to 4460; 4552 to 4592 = 0.13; 2.37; 2.08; 2.29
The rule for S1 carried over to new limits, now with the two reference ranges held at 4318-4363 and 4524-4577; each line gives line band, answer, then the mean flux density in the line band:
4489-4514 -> 0.91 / 2.26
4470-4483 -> 1.40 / 2.12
